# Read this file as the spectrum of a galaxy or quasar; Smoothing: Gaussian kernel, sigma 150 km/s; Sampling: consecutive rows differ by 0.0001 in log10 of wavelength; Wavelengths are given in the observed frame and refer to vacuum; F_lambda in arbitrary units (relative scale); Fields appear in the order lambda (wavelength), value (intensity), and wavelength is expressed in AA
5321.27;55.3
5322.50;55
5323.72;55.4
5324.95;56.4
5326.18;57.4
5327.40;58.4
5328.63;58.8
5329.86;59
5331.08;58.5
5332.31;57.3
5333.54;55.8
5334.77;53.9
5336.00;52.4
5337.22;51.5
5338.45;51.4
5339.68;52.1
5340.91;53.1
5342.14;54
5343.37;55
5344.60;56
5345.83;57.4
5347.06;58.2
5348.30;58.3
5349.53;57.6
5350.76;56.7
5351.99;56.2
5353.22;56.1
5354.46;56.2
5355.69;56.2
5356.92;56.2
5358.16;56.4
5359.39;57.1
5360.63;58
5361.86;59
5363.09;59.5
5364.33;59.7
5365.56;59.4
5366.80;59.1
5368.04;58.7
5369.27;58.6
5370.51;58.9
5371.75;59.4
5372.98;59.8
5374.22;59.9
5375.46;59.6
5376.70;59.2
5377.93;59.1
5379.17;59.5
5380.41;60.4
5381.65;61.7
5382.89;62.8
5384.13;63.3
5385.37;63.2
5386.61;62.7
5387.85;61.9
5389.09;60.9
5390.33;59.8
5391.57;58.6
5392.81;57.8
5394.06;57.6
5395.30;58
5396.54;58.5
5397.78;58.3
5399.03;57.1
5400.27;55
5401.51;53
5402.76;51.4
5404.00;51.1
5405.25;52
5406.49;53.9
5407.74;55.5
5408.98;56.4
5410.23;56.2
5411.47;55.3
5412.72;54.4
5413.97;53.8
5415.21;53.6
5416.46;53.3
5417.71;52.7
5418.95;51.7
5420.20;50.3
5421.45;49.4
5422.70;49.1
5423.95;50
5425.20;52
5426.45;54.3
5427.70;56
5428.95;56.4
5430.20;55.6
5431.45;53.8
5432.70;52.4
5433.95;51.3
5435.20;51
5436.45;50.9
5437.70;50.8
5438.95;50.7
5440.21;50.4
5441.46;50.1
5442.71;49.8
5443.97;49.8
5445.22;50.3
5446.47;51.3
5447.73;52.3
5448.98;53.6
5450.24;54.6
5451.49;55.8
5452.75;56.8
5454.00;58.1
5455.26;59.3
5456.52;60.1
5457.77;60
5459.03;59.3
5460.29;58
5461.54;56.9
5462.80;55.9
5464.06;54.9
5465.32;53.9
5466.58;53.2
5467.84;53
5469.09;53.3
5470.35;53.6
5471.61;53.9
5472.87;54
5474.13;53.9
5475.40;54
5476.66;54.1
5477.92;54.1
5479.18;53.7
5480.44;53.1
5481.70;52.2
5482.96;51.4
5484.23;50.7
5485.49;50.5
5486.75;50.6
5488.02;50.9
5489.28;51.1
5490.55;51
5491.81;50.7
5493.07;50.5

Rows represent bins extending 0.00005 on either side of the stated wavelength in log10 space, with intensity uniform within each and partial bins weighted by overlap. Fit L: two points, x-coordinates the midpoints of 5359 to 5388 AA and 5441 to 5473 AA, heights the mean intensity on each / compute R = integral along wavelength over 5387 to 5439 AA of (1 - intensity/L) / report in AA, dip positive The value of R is 2.8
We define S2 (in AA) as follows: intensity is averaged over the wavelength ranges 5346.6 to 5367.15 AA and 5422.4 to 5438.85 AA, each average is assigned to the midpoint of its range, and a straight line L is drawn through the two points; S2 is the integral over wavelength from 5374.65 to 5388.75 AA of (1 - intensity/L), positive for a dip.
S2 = -1.33 AA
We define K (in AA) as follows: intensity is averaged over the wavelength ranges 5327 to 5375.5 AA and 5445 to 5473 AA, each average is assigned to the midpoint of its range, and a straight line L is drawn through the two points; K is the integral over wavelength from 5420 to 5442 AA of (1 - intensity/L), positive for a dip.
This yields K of 1.5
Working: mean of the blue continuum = 56.9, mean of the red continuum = 55.4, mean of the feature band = 52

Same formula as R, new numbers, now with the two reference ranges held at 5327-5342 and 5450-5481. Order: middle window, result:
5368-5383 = -1.23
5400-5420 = 0.63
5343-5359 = -0.44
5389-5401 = -0.59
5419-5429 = 0.63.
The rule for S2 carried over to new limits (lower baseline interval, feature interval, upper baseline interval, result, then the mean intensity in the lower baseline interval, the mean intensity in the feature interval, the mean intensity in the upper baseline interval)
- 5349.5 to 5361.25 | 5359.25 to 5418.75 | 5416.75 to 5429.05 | -3.73 AA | 56.6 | 57.8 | 52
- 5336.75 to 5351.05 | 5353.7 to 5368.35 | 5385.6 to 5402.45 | -0.44 AA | 55.1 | 57.9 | 58.4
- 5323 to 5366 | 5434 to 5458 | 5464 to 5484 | 0.33 AA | 56.4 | 53.3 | 53.4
